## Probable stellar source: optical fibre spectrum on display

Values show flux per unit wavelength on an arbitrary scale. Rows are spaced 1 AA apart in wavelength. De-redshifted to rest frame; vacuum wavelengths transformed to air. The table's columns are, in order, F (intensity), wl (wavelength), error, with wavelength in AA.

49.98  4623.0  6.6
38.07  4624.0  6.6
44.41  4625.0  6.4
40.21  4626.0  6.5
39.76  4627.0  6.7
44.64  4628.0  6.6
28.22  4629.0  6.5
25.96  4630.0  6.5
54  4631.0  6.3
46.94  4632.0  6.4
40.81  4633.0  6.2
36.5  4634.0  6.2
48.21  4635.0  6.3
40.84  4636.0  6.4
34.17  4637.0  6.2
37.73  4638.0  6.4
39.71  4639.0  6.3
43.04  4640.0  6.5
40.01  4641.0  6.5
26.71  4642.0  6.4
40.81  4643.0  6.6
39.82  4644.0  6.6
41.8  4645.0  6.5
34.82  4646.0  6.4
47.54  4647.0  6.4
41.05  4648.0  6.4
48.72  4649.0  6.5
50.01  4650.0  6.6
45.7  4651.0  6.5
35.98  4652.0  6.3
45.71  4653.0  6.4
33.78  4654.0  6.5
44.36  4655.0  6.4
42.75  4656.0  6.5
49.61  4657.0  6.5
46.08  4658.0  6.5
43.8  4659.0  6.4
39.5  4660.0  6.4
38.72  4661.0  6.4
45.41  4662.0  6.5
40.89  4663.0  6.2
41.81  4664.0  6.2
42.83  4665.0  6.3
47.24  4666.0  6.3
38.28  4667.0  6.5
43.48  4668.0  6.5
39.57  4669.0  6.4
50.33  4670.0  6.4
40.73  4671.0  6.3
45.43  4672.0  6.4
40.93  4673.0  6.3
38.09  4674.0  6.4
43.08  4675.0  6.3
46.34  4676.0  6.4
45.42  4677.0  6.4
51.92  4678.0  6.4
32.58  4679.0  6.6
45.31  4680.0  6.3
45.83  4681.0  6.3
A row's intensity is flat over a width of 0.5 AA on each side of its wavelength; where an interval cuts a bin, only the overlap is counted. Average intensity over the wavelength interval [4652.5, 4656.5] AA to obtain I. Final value 41.7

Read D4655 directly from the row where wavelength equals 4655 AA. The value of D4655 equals 44.36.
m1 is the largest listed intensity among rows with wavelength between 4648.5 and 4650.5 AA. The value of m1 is 50.01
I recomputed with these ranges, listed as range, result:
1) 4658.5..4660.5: 41.6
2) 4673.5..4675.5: 40.6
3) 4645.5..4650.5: 44.4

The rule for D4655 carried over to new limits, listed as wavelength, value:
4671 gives 40.73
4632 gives 46.94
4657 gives 49.61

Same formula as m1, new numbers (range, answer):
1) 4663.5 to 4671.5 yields 50.33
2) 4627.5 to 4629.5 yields 44.64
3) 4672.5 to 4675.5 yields 43.08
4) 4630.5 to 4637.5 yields 54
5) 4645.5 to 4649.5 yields 48.72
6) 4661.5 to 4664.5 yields 45.41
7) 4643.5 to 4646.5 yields 41.8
